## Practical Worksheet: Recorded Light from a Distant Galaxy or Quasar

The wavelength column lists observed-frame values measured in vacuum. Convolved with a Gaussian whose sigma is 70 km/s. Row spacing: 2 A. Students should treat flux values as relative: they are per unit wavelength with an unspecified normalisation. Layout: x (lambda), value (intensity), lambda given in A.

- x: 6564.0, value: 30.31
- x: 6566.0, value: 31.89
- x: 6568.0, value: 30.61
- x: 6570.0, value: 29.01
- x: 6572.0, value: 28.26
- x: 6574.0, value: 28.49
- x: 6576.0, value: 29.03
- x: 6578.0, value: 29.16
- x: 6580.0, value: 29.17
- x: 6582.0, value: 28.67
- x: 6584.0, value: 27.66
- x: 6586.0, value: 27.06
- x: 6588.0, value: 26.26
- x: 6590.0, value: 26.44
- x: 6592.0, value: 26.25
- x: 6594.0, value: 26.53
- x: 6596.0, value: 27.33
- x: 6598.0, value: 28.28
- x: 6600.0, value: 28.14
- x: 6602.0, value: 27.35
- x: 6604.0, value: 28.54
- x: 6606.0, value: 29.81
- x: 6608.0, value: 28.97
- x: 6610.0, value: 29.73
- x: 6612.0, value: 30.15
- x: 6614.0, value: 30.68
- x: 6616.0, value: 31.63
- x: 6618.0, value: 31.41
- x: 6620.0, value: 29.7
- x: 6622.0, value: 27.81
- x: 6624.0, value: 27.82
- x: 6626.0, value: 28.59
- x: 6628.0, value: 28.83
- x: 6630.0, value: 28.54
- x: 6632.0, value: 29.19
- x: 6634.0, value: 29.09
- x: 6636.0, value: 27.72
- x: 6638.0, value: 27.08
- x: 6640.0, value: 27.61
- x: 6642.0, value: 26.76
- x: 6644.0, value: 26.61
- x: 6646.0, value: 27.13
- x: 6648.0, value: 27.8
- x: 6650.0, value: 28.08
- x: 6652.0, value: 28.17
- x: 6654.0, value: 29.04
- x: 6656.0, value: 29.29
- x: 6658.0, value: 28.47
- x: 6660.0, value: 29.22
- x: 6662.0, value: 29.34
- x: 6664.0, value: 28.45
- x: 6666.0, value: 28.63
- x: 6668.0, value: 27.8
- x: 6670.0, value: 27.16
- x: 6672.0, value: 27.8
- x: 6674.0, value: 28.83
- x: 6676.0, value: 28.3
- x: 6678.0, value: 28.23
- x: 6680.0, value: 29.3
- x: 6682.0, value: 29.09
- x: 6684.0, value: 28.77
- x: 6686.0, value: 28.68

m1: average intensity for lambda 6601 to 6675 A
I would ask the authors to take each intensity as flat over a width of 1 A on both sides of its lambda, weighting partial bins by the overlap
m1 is 28.6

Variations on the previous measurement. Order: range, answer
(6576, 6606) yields 27.8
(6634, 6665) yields 28.1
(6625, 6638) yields 28.5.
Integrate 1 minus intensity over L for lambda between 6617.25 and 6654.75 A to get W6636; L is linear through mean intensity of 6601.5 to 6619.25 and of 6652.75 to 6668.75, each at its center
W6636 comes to 1.4 A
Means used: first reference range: 29.9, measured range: 28.2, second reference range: 28.8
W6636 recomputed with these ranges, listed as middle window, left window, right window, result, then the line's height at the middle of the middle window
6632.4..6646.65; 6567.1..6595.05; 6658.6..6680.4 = 0.40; 28.3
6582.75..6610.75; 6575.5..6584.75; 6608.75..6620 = 1.81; 29.6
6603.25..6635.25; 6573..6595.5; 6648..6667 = -1.40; 28.2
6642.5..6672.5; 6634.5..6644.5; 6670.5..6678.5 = -0.45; 27.8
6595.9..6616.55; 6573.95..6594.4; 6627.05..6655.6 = -1.01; 27.8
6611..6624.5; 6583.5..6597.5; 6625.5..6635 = -0.84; 28.2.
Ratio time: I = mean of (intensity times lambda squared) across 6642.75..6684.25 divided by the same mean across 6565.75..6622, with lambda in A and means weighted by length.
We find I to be 1.0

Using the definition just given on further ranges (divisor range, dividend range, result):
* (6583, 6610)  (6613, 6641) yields 1.06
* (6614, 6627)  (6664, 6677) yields 0.96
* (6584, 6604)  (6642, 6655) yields 1.04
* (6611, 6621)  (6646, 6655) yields 0.93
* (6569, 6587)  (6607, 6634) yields 1.05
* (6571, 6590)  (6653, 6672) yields 1.04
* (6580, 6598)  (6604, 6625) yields 1.10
